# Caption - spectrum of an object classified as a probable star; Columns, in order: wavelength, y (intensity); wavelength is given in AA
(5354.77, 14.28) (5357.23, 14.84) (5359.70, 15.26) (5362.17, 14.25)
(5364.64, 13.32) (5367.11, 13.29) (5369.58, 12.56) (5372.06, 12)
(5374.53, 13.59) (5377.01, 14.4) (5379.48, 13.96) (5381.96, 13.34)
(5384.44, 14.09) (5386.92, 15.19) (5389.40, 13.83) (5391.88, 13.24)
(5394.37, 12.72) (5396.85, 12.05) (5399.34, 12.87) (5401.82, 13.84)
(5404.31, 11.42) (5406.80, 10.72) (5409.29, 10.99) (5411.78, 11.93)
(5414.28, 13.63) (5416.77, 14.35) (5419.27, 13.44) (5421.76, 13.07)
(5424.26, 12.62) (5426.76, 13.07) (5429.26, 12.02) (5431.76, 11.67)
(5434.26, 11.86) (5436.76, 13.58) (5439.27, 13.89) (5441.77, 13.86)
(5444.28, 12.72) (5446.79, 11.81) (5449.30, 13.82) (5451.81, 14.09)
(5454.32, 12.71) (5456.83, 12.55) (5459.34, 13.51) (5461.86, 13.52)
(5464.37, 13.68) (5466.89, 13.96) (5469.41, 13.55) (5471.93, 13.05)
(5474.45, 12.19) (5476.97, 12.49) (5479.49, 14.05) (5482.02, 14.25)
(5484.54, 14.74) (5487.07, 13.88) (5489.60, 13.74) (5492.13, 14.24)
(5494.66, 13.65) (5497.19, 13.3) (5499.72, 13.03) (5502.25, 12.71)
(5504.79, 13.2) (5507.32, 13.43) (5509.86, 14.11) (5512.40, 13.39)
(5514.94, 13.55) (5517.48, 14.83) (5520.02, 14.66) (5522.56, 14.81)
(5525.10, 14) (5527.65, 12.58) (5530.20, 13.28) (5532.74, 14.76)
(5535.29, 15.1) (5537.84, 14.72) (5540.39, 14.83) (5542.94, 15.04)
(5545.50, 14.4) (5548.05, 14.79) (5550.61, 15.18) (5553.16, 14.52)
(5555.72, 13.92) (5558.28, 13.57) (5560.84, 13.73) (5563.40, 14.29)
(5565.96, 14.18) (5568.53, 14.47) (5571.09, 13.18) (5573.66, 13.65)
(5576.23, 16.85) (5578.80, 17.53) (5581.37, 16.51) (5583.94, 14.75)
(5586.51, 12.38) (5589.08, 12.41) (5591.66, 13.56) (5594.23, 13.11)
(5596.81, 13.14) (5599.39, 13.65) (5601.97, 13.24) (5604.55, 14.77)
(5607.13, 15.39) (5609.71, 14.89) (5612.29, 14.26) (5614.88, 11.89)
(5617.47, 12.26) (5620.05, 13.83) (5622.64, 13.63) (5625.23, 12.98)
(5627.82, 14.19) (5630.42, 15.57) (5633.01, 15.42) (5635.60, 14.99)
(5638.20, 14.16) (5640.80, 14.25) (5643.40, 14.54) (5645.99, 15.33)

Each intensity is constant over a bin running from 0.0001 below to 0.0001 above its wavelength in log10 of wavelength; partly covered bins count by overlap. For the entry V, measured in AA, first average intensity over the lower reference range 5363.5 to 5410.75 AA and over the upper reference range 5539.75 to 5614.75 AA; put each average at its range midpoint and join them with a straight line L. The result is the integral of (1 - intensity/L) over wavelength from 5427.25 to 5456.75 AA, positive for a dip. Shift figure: 1.1 AA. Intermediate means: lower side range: 13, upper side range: 14.3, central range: 12.9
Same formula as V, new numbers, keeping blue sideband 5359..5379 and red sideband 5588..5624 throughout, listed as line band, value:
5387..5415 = 2.05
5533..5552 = -1.80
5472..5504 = 0.16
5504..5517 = -0.06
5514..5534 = -0.73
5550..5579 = -1.90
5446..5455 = 0.24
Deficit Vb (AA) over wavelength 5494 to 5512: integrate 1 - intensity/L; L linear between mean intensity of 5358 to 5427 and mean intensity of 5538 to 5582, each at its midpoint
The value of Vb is 1.09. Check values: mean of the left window 13.2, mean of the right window 14.7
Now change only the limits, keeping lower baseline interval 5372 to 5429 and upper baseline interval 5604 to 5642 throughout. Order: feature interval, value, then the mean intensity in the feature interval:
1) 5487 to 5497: -0.2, 13.8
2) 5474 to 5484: 0.0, 13.4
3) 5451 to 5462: 0.1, 13.2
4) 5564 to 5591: -1.2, 14.6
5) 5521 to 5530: -0.1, 13.8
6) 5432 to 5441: 0.2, 13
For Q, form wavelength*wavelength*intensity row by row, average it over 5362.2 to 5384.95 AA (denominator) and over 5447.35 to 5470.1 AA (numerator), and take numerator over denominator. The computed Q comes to 1.03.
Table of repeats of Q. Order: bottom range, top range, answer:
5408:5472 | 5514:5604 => 1.14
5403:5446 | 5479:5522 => 1.12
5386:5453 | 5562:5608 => 1.18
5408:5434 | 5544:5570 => 1.19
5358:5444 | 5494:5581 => 1.14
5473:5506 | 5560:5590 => 1.11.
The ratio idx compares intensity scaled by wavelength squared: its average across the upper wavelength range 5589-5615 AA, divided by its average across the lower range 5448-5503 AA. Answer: 1.1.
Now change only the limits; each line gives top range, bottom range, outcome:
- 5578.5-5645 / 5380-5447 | 1.17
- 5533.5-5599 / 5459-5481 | 1.12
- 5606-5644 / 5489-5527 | 1.07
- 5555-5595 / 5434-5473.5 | 1.12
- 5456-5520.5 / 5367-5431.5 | 1.08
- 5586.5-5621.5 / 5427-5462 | 1.11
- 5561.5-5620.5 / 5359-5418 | 1.15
